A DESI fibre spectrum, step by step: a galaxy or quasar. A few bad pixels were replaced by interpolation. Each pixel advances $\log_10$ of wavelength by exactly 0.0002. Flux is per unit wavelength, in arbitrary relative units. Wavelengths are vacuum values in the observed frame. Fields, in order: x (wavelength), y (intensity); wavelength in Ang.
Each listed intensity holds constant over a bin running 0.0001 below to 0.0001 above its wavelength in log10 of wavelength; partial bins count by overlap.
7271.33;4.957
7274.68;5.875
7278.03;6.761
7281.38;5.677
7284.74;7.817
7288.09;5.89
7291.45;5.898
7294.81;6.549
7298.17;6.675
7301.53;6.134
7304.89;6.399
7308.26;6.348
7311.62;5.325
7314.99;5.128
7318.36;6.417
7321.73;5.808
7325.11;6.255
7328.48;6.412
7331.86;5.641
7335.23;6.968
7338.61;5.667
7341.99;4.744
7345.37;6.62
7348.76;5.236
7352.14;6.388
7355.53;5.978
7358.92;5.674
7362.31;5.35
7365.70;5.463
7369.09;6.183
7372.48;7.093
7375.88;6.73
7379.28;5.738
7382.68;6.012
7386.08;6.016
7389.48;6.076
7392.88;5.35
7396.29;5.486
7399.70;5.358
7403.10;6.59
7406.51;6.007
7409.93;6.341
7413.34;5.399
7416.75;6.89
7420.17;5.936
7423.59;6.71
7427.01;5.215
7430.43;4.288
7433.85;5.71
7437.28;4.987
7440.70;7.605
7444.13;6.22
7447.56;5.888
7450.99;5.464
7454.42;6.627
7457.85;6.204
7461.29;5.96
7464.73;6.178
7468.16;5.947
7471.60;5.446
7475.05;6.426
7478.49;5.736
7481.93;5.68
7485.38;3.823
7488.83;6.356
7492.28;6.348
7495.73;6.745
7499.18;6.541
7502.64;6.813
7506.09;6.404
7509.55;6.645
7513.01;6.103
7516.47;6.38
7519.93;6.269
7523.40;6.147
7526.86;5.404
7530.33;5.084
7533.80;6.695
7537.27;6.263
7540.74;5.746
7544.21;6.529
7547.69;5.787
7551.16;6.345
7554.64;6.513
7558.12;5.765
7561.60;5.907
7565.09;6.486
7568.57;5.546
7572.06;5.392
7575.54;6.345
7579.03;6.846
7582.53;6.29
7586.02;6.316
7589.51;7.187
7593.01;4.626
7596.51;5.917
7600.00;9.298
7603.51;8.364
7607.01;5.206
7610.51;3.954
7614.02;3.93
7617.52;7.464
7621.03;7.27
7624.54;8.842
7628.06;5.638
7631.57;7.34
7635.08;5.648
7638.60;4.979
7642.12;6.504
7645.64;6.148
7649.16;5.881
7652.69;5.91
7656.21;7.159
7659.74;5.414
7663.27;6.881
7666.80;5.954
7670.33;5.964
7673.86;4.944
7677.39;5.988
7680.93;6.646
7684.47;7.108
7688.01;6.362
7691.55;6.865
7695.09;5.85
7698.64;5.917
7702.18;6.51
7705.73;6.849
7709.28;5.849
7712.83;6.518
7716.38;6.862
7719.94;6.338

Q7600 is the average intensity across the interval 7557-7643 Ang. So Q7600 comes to 6.28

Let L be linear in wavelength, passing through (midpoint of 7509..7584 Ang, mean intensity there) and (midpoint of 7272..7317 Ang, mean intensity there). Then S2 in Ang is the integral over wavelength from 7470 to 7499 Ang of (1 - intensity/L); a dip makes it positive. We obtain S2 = 1.2 Ang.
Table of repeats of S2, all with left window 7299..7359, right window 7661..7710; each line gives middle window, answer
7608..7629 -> 0.1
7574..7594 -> -0.5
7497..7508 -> -0.9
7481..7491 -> 1.3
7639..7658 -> 0.0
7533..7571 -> 0.2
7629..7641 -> 0.4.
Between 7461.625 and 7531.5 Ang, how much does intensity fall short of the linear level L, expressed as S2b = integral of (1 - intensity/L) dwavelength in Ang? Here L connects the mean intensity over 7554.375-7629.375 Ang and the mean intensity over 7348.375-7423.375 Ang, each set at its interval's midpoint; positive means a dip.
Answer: 1.60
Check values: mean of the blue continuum 6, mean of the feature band 6.03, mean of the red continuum 6.32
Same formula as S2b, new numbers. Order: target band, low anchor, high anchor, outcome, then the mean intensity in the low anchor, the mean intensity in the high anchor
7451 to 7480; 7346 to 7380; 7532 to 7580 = 0.23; 6.01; 6.14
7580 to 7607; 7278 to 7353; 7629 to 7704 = -2.55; 6.1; 6.18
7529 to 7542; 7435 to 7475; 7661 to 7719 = 0.34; 6.06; 6.31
